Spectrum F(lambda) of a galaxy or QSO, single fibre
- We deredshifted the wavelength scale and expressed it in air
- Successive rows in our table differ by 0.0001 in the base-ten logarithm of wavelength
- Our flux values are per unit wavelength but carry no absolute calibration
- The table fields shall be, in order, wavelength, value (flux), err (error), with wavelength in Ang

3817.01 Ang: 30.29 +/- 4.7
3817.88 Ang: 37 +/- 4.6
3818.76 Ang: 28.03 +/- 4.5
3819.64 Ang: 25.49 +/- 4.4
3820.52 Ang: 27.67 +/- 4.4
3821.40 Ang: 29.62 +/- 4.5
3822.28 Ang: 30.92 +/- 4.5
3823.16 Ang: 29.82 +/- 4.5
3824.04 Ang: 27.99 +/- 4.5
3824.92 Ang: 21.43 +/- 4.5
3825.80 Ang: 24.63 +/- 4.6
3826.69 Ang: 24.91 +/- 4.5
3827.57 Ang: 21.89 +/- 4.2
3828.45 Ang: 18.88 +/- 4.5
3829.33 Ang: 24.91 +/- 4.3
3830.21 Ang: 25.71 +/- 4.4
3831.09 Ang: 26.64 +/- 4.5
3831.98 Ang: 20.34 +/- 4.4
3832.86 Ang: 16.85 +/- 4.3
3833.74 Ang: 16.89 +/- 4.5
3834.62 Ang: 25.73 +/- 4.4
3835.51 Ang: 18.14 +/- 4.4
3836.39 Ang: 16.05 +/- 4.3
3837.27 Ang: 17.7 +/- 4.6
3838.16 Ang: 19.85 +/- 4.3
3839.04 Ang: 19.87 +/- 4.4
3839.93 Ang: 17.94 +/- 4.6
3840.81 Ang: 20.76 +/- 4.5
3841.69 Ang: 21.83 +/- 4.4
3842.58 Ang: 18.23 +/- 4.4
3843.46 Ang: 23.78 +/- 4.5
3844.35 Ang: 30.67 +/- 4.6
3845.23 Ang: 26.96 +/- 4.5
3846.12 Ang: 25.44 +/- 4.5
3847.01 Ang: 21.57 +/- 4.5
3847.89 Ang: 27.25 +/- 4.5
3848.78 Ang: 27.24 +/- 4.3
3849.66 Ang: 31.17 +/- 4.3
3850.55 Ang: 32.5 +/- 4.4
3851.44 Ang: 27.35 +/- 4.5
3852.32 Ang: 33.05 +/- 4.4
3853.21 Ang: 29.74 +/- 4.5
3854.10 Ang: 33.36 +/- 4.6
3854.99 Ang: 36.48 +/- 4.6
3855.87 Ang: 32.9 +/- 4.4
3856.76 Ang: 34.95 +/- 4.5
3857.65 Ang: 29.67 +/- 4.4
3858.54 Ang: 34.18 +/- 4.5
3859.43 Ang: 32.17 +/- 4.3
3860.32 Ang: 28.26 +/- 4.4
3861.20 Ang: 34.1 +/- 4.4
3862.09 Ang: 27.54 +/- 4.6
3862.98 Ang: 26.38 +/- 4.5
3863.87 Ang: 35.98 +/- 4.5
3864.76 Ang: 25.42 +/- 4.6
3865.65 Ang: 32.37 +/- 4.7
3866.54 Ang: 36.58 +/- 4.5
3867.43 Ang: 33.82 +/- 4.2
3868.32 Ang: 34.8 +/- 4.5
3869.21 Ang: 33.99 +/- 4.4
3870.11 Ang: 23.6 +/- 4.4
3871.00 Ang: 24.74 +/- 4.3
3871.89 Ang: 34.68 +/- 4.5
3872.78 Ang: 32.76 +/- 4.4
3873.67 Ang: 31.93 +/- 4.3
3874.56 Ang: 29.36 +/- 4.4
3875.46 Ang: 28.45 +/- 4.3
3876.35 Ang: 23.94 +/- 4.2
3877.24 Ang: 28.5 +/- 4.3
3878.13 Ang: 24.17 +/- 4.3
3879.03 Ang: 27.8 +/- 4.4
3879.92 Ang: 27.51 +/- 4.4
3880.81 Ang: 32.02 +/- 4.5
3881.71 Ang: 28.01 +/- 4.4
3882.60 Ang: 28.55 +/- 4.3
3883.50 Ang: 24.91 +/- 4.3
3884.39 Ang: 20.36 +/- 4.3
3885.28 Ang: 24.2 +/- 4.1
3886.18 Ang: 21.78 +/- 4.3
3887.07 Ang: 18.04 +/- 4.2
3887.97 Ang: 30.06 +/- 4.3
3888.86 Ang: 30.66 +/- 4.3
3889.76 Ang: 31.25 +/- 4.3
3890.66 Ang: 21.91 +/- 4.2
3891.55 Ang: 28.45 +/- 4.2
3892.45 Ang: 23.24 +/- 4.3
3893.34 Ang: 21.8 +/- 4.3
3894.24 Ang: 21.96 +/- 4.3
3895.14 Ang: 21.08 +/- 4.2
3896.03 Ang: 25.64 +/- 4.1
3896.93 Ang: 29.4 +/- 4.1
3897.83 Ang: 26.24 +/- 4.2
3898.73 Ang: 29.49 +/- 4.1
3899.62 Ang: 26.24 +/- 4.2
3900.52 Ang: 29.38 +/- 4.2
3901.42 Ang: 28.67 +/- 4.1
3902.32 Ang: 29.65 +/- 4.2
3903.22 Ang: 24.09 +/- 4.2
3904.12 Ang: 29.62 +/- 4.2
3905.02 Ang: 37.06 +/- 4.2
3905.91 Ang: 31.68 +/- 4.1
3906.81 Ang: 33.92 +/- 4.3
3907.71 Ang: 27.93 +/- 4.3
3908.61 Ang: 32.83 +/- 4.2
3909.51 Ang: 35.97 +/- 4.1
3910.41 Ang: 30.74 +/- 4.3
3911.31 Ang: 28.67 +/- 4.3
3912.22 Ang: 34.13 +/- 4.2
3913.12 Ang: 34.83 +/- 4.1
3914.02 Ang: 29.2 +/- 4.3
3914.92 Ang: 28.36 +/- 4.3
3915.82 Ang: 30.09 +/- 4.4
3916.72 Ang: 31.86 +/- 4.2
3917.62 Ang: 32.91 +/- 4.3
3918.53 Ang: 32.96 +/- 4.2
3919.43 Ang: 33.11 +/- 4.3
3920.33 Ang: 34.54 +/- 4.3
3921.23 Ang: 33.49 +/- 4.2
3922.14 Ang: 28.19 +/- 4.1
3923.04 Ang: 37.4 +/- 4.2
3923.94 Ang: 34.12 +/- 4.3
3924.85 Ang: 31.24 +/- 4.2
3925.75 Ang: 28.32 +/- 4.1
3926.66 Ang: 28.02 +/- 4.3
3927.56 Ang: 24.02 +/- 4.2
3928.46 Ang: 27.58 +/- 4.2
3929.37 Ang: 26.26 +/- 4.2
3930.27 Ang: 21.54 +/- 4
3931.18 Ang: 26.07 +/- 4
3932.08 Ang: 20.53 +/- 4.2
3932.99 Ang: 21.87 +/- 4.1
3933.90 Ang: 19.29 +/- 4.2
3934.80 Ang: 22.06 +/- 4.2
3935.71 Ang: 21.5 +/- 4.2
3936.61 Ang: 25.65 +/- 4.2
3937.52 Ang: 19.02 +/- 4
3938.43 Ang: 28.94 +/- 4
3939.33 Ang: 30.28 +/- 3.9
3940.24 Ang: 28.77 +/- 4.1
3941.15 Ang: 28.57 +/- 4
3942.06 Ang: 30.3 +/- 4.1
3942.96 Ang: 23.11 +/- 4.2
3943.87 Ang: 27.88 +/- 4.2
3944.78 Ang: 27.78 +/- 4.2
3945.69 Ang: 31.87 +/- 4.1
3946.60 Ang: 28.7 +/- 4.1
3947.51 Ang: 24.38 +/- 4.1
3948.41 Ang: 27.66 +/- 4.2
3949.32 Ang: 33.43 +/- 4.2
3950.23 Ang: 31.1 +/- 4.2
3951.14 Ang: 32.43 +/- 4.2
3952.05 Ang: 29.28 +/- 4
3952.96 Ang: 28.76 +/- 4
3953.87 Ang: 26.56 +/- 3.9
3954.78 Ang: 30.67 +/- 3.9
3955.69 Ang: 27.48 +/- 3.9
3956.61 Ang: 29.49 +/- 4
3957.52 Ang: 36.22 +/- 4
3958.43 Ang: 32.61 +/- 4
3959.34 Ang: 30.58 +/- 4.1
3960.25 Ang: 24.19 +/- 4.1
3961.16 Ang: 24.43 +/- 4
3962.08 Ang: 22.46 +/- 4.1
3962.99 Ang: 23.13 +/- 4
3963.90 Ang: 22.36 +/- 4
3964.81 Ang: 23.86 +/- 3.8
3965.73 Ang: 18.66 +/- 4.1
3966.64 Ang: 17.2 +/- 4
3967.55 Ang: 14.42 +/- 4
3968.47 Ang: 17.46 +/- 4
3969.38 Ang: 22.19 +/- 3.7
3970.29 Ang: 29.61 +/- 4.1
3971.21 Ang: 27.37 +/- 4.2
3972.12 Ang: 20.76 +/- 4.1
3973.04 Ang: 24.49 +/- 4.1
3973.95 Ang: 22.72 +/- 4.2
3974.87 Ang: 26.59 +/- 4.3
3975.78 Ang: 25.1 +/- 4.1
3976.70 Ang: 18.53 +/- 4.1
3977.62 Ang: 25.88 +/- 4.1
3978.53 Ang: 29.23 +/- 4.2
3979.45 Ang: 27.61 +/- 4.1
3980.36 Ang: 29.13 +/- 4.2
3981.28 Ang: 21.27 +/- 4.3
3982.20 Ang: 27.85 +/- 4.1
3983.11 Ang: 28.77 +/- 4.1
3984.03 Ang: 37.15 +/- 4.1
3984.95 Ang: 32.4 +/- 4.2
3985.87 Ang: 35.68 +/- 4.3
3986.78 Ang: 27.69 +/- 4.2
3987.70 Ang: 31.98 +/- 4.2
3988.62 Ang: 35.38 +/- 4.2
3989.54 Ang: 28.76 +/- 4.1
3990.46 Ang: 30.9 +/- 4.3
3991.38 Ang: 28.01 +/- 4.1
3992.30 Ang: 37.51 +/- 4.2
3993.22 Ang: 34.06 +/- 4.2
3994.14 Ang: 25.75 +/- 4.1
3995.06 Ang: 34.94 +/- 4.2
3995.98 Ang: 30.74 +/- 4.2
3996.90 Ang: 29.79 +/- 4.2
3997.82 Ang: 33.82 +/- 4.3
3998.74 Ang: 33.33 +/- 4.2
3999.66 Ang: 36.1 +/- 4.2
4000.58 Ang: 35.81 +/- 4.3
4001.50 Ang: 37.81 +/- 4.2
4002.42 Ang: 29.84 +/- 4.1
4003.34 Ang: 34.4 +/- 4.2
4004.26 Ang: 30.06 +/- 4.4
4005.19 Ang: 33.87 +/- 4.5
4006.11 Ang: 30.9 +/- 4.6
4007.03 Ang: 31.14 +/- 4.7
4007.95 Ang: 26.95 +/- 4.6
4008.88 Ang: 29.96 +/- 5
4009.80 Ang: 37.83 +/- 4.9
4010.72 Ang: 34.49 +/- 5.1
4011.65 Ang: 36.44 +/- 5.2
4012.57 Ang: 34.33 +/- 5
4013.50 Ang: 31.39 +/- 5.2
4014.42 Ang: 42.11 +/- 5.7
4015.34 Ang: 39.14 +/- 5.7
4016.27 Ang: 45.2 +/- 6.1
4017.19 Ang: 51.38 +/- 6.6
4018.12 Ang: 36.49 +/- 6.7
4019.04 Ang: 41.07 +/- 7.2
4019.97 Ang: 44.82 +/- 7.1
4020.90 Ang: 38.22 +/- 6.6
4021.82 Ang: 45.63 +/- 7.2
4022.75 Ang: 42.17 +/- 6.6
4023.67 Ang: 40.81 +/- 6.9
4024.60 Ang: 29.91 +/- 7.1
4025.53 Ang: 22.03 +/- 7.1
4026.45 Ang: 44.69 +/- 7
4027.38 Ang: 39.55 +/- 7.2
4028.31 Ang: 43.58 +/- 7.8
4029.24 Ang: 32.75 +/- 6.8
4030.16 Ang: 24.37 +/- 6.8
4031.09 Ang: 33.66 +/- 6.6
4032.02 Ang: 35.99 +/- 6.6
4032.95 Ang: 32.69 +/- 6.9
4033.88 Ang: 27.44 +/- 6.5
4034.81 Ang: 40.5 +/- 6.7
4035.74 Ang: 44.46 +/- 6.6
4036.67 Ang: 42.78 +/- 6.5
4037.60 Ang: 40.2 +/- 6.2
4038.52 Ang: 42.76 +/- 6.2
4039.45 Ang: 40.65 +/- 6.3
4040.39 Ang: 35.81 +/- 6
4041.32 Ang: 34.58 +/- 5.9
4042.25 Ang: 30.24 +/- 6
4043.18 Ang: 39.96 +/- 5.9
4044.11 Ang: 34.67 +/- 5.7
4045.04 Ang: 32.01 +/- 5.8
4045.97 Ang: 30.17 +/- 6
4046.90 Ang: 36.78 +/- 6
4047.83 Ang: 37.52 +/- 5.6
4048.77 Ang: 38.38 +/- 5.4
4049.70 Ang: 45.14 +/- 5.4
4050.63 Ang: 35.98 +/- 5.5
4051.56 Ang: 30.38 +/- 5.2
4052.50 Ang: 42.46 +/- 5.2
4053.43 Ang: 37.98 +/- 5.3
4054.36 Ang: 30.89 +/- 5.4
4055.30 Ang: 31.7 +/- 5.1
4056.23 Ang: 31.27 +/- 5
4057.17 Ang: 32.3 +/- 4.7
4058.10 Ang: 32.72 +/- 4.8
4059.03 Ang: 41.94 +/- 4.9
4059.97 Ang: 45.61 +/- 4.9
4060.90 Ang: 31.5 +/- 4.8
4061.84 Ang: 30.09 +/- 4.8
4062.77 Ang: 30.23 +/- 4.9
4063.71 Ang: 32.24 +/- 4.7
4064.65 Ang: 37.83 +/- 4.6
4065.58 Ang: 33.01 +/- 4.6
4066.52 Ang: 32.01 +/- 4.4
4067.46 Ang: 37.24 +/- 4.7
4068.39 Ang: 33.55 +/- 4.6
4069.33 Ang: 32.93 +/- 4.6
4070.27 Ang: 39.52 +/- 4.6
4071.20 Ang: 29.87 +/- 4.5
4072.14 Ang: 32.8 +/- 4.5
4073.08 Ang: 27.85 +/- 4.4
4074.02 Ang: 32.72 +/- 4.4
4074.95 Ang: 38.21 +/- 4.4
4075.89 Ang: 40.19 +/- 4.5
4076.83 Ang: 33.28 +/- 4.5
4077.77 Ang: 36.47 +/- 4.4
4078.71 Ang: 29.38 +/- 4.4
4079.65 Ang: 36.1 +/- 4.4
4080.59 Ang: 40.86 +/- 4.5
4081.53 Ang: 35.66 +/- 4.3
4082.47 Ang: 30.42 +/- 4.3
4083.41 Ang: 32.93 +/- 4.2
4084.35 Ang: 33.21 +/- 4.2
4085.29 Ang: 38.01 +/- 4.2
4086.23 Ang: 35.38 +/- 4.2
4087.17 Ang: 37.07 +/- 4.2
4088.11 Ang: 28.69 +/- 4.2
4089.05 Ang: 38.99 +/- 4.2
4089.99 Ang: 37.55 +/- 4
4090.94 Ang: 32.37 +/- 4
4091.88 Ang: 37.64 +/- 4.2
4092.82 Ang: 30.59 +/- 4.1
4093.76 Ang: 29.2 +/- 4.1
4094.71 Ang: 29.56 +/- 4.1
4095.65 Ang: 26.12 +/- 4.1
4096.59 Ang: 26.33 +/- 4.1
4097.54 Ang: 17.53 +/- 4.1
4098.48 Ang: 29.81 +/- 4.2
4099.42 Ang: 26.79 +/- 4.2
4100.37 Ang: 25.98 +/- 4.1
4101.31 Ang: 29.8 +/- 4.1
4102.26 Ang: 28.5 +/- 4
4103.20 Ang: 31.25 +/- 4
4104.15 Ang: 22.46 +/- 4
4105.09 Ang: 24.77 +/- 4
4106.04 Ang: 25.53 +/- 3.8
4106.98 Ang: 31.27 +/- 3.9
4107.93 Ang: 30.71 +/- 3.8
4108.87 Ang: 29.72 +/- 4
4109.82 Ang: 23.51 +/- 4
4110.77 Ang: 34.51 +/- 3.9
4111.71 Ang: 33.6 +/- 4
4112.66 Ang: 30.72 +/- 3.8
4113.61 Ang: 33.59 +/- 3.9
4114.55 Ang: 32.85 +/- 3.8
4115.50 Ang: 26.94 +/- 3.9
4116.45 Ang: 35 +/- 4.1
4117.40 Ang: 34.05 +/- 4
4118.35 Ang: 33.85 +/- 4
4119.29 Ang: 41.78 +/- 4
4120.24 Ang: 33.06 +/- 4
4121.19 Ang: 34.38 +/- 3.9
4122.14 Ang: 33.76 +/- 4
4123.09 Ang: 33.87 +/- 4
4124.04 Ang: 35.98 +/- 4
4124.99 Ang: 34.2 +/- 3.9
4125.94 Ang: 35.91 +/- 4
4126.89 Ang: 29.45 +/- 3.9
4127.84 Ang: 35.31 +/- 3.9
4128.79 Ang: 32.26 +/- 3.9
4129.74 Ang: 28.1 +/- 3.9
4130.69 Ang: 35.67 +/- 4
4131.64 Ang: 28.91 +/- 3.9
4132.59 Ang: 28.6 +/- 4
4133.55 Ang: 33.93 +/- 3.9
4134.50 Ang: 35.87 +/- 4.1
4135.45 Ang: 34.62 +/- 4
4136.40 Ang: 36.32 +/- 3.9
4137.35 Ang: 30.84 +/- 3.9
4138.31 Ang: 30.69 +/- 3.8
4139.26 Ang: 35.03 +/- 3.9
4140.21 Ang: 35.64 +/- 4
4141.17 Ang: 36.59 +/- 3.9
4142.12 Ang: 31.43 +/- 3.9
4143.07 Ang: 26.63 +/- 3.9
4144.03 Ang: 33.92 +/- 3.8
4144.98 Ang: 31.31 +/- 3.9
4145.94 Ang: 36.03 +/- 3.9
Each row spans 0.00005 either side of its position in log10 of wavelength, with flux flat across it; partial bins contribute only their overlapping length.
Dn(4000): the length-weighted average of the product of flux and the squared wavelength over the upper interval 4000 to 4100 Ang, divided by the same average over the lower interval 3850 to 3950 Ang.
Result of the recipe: 1.31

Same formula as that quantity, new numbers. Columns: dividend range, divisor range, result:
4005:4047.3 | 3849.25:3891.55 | 1.35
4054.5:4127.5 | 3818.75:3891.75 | 1.36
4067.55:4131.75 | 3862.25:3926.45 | 1.22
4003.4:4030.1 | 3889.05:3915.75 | 1.35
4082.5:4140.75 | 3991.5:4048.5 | 0.93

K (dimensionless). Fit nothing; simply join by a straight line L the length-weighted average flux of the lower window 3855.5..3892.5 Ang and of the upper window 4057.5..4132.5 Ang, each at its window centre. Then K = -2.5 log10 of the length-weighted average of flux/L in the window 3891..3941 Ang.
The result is 0.05 mag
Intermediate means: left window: 28.9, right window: 32.6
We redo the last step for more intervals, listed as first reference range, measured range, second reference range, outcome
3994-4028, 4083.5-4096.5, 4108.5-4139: 0.019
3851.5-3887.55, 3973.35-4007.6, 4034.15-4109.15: 0.053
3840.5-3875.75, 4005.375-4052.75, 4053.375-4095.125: -0.113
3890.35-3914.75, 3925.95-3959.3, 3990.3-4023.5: 0.153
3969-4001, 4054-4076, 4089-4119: -0.144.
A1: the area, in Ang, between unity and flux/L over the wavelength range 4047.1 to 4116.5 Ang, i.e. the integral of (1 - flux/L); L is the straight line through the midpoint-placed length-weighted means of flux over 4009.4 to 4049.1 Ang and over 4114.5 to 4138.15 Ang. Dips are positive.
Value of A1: 4.9 Ang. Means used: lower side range 37.4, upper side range 33.4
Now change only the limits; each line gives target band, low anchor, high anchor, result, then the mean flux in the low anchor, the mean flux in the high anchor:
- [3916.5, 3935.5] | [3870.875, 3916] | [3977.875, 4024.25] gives 1.09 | 28.2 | 34.2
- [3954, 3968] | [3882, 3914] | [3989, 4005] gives 2.53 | 27.9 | 32.5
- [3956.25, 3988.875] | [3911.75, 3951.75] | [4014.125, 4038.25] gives 6.64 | 28.5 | 38.5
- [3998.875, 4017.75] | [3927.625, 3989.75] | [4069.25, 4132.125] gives -4.60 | 26.5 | 32.2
